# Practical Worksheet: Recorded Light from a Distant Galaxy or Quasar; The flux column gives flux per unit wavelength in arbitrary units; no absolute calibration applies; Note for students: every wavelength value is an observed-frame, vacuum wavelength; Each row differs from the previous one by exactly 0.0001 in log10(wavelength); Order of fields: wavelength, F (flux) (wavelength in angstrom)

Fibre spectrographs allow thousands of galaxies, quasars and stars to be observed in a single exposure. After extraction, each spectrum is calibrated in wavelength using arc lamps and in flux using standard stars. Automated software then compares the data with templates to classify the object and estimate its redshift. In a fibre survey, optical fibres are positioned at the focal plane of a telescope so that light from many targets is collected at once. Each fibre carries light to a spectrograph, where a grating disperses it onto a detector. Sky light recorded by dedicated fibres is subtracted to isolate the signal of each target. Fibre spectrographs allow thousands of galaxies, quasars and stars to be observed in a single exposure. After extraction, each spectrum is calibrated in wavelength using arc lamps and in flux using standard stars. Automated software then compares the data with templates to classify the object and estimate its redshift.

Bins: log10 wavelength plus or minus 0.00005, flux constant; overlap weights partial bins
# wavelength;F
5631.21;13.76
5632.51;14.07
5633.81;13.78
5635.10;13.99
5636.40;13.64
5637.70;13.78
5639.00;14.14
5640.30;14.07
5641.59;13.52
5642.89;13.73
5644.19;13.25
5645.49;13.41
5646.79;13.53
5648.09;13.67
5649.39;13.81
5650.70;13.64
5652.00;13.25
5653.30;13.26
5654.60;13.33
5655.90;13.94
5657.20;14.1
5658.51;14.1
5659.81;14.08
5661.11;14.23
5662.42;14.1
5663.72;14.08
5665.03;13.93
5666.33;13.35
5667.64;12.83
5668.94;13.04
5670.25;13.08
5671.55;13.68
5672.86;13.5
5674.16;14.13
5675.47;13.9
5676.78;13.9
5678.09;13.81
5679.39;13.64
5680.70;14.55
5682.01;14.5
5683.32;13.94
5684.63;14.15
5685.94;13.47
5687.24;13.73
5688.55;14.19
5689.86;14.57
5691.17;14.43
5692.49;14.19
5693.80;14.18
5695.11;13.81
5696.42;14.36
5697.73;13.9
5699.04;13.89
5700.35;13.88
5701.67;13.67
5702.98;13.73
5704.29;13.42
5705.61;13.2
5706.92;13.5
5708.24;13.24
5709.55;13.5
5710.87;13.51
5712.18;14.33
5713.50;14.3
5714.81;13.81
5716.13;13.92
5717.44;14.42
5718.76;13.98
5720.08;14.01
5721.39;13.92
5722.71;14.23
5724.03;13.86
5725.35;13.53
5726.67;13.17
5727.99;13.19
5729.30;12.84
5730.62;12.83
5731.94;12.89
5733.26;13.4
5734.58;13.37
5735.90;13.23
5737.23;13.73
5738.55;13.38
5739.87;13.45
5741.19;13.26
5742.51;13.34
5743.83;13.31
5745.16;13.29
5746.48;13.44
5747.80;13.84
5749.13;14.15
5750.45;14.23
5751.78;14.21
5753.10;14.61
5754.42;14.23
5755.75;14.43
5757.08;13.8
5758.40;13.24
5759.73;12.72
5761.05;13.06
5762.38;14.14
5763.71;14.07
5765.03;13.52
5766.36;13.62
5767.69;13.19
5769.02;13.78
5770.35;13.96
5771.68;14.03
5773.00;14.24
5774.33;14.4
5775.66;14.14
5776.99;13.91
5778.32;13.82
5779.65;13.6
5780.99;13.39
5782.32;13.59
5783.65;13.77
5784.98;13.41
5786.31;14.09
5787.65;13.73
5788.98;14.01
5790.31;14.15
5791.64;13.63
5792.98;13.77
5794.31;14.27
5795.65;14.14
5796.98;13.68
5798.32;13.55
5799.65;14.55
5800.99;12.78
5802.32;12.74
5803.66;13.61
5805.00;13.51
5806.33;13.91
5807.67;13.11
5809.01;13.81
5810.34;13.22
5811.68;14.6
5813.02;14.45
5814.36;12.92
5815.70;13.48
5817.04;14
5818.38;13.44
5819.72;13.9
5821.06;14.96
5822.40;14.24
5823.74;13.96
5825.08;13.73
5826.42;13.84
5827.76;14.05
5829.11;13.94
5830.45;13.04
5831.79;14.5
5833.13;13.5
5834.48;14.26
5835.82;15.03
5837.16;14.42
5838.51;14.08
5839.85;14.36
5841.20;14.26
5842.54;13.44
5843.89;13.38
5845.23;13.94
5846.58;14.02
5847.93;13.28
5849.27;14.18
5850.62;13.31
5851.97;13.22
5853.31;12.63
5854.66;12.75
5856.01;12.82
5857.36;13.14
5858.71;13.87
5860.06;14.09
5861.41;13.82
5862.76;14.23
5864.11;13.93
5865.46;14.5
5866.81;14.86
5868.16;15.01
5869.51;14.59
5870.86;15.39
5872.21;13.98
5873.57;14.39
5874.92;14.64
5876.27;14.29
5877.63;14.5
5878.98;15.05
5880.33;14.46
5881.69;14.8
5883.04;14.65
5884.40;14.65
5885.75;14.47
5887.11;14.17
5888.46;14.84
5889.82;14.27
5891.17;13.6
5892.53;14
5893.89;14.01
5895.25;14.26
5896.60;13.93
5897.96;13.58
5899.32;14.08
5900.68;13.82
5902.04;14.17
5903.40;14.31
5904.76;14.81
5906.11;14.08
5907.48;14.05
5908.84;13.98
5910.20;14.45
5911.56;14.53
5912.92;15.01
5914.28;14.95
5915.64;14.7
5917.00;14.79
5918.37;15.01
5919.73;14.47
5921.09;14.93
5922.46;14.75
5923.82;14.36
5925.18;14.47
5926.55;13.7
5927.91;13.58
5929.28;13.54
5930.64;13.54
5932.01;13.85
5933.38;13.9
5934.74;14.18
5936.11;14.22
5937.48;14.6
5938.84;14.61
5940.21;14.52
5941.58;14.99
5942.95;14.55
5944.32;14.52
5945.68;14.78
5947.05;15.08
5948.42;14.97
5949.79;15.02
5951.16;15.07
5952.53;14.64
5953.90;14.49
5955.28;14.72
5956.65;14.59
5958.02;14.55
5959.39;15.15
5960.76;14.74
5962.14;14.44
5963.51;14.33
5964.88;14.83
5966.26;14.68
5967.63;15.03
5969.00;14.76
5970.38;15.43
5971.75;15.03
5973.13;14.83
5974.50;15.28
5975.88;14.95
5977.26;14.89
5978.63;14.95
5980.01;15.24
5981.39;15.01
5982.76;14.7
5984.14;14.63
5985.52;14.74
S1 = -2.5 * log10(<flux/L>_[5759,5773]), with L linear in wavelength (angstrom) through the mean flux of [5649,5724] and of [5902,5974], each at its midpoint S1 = 0.03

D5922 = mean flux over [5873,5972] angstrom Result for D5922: 14.5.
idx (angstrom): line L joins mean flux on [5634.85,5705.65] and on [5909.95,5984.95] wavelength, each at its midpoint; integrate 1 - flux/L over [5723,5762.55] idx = 1.4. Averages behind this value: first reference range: 13.8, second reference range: 14.6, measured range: 13.5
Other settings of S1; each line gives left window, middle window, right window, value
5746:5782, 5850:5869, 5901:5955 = 0.04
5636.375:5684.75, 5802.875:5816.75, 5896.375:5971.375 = 0.04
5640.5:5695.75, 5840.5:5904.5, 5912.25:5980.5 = 0.03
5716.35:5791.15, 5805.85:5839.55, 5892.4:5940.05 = 0.00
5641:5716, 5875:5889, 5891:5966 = -0.02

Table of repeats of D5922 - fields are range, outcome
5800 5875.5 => 13.9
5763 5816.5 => 13.8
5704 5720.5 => 13.8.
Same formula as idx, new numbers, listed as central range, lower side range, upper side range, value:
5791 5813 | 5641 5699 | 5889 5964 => 0.65 angstrom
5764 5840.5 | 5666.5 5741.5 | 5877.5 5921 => 1.15 angstrom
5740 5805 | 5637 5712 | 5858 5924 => 1.44 angstrom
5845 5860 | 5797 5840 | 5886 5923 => 0.70 angstrom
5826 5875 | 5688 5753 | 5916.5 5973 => 0.89 angstrom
